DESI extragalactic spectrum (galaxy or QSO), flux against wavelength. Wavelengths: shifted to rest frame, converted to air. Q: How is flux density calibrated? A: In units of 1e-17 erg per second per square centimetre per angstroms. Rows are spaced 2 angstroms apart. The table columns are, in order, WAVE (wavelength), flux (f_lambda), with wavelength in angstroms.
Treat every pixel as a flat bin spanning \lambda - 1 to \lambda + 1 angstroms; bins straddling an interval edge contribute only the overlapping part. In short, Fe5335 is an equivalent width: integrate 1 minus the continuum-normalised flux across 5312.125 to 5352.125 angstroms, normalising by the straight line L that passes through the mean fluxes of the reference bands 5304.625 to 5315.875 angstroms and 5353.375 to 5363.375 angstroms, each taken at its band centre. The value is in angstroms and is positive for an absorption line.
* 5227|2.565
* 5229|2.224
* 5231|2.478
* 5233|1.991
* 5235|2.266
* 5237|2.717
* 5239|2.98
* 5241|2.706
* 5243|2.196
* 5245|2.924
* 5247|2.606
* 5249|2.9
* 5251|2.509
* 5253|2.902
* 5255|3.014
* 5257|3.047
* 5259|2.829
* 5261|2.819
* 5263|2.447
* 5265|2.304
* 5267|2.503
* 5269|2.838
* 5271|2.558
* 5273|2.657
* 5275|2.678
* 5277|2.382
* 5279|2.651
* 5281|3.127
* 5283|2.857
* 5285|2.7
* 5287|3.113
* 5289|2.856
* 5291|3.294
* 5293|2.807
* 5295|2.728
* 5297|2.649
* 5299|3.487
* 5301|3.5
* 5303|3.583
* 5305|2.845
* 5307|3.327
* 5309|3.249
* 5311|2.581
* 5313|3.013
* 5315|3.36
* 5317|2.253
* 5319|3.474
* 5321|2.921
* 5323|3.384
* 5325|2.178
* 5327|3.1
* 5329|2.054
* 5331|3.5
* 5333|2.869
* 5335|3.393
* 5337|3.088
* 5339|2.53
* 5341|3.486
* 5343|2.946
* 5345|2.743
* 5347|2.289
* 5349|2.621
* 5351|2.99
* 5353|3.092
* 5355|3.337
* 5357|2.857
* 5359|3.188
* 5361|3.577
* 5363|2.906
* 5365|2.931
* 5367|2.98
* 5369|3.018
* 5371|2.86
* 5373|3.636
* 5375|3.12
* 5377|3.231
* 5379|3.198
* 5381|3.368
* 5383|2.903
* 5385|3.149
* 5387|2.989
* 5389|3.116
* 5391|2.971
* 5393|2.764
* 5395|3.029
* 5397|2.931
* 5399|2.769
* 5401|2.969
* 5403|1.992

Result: 2.72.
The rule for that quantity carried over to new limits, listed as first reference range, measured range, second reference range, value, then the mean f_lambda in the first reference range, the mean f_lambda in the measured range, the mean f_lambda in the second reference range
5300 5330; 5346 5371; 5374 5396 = 0.54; 2.99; 2.98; 3.08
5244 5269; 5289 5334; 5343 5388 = -1.77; 2.74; 3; 3.04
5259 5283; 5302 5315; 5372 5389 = -1.30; 2.65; 3.12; 3.19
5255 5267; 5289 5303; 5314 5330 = -1.59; 2.7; 3.1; 2.84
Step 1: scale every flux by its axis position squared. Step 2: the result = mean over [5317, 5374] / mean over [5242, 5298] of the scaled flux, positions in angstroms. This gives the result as 1.1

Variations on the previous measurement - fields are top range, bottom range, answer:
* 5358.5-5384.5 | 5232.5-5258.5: 1.23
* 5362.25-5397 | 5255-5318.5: 1.10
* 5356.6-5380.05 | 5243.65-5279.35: 1.21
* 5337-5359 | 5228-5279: 1.15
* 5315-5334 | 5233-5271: 1.11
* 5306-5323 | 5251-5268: 1.14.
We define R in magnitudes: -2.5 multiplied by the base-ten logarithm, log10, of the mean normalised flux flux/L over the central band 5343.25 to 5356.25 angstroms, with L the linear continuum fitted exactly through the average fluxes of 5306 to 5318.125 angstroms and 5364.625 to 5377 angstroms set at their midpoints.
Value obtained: 0.08 mag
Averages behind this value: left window 2.97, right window 3.11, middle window 2.85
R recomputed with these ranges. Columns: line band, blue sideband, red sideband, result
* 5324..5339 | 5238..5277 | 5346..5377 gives 0.029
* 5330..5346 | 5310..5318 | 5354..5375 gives -0.041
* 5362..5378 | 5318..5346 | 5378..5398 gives -0.023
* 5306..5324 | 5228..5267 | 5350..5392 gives -0.063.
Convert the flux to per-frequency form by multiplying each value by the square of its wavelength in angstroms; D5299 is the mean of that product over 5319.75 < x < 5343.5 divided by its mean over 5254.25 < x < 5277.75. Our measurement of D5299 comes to 1.1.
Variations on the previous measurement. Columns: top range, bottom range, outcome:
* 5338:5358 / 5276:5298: 1.04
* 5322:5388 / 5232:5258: 1.18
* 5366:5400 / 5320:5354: 1.08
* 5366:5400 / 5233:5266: 1.20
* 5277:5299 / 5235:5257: 1.07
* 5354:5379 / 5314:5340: 1.09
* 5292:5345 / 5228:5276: 1.17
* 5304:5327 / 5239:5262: 1.10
